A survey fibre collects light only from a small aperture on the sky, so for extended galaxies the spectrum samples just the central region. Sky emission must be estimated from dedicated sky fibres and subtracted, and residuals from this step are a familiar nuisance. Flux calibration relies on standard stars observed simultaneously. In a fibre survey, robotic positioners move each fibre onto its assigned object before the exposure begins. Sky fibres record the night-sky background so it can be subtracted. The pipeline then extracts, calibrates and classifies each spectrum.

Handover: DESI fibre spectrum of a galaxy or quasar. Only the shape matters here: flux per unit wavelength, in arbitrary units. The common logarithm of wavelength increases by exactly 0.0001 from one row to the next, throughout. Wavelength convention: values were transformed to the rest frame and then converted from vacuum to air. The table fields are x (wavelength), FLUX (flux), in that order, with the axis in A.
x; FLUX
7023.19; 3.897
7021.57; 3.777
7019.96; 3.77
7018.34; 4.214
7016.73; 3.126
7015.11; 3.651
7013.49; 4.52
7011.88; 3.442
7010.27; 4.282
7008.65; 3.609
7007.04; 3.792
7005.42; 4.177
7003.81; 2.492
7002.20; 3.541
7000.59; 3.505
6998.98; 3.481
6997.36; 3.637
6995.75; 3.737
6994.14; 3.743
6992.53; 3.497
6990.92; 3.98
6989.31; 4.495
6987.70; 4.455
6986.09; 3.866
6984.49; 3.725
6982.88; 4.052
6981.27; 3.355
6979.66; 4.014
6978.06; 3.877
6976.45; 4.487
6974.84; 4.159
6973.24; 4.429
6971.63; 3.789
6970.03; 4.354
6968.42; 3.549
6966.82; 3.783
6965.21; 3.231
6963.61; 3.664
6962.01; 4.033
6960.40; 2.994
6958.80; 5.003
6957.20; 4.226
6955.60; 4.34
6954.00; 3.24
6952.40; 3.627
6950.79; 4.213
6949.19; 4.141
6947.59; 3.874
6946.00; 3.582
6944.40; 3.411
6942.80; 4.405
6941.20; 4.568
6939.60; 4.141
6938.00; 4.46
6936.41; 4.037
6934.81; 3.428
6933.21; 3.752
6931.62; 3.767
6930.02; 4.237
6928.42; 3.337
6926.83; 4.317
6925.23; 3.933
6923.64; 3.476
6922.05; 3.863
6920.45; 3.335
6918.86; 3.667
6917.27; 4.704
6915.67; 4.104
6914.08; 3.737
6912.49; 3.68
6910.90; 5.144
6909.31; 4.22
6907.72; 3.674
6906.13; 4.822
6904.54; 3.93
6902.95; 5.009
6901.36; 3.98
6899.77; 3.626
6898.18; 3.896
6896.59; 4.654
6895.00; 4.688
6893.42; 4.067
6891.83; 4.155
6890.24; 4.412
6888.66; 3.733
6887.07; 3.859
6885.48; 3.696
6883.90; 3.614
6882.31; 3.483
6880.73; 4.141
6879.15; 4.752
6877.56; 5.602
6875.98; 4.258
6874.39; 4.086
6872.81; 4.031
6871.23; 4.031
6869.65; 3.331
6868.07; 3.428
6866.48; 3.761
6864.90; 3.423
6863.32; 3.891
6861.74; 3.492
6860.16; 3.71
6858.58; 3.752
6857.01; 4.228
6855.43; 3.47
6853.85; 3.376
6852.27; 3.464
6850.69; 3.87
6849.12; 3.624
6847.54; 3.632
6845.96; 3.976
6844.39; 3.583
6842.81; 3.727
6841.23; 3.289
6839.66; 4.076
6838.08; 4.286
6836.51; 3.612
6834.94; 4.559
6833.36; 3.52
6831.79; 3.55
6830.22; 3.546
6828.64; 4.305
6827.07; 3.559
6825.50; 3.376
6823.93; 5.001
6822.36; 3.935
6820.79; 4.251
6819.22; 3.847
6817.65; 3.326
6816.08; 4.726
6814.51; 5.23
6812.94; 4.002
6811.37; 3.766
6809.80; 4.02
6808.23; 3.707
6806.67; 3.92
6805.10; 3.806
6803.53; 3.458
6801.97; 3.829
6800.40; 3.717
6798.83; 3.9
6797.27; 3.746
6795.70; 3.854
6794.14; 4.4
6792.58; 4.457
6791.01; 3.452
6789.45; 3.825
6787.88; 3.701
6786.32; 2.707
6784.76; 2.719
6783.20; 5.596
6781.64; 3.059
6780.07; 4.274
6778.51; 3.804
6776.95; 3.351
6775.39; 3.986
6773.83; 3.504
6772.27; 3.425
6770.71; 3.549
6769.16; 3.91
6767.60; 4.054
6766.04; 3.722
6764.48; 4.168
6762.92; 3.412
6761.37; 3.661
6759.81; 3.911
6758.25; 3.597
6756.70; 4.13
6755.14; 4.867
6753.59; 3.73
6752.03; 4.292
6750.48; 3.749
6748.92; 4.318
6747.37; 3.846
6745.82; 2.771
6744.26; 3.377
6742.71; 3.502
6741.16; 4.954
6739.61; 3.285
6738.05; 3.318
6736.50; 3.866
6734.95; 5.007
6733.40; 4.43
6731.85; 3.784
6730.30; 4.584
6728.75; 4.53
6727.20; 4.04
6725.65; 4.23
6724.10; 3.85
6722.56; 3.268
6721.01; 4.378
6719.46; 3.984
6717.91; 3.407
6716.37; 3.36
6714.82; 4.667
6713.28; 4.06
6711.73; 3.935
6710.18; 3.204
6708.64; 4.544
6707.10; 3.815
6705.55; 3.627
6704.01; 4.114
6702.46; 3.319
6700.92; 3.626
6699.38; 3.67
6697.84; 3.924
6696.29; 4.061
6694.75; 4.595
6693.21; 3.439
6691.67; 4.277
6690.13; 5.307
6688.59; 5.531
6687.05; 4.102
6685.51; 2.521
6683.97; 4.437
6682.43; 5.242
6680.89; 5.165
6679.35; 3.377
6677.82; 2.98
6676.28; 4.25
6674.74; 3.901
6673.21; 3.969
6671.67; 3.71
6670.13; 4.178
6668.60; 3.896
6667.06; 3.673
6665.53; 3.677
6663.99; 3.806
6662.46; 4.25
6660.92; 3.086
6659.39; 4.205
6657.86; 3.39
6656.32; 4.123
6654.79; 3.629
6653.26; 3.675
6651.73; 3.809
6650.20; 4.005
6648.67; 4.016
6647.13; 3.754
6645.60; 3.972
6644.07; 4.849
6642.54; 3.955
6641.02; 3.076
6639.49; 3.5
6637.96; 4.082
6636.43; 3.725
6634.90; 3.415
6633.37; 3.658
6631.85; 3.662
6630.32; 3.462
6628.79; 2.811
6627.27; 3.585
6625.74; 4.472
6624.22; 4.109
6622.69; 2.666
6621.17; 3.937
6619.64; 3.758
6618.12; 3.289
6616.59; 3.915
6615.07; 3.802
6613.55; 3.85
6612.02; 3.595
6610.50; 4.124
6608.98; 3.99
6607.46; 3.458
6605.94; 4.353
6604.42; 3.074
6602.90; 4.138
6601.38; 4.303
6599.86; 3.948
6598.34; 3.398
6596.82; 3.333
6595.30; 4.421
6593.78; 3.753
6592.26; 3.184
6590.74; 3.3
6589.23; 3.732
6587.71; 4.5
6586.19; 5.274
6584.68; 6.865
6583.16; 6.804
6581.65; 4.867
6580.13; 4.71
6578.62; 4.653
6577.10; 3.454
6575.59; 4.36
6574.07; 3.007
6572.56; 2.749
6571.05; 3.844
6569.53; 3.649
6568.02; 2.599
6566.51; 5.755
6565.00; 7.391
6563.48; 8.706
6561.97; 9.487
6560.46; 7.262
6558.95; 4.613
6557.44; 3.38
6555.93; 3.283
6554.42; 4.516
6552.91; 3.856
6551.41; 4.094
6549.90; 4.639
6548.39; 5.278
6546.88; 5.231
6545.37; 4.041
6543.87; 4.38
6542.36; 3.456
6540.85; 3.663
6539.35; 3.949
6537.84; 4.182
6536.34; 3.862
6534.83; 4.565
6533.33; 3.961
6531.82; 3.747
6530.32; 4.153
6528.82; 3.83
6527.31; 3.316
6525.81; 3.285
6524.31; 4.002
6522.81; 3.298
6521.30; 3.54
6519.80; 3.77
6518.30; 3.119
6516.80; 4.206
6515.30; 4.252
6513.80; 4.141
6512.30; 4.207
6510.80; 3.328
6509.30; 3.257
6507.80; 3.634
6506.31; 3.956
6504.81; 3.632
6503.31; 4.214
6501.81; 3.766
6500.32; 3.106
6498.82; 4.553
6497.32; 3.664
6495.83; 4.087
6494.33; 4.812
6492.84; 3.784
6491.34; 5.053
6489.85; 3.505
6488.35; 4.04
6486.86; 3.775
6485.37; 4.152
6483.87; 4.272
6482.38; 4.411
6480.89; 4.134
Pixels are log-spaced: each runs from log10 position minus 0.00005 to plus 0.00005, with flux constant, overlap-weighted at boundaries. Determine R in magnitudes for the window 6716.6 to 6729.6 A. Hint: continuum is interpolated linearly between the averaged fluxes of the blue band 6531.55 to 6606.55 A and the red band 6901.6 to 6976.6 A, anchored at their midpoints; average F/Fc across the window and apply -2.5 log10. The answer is 0.09 mag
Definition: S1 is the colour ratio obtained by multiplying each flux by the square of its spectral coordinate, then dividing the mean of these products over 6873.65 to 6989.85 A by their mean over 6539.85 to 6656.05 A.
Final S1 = 1.06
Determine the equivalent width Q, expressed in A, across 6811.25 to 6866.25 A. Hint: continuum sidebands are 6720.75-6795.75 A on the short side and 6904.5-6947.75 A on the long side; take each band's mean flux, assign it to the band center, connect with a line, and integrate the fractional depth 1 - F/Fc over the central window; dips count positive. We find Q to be 1.0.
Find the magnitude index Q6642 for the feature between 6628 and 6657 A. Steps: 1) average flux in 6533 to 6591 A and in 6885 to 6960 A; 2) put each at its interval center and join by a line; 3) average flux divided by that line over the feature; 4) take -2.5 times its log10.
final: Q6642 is 0.21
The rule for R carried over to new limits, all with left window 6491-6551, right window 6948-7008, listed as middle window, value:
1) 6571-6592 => -0.12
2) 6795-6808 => 0.03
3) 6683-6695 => -0.09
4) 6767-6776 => 0.05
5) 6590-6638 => 0.07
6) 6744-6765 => 0.02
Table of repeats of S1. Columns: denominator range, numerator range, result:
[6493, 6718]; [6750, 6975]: 1.04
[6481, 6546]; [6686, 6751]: 1.09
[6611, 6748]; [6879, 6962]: 1.11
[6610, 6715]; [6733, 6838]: 1.04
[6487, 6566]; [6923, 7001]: 1.04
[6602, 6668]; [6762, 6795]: 1.05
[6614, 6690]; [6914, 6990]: 1.12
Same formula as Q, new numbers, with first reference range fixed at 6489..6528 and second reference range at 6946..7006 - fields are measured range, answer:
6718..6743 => -1.4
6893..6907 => -1.6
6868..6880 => -1.2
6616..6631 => 0.9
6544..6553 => -1.7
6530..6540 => -0.6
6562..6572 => -4.6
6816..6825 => -0.6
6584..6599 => -1.3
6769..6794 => 0.8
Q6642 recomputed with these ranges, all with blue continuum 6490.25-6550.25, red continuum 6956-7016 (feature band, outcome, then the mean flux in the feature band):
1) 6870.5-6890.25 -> -0.06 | 4.12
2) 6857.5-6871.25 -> 0.07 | 3.64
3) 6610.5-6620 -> 0.06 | 3.73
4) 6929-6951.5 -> -0.03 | 3.99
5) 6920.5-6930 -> 0.02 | 3.79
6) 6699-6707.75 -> 0.07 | 3.69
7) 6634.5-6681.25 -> 0.03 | 3.83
